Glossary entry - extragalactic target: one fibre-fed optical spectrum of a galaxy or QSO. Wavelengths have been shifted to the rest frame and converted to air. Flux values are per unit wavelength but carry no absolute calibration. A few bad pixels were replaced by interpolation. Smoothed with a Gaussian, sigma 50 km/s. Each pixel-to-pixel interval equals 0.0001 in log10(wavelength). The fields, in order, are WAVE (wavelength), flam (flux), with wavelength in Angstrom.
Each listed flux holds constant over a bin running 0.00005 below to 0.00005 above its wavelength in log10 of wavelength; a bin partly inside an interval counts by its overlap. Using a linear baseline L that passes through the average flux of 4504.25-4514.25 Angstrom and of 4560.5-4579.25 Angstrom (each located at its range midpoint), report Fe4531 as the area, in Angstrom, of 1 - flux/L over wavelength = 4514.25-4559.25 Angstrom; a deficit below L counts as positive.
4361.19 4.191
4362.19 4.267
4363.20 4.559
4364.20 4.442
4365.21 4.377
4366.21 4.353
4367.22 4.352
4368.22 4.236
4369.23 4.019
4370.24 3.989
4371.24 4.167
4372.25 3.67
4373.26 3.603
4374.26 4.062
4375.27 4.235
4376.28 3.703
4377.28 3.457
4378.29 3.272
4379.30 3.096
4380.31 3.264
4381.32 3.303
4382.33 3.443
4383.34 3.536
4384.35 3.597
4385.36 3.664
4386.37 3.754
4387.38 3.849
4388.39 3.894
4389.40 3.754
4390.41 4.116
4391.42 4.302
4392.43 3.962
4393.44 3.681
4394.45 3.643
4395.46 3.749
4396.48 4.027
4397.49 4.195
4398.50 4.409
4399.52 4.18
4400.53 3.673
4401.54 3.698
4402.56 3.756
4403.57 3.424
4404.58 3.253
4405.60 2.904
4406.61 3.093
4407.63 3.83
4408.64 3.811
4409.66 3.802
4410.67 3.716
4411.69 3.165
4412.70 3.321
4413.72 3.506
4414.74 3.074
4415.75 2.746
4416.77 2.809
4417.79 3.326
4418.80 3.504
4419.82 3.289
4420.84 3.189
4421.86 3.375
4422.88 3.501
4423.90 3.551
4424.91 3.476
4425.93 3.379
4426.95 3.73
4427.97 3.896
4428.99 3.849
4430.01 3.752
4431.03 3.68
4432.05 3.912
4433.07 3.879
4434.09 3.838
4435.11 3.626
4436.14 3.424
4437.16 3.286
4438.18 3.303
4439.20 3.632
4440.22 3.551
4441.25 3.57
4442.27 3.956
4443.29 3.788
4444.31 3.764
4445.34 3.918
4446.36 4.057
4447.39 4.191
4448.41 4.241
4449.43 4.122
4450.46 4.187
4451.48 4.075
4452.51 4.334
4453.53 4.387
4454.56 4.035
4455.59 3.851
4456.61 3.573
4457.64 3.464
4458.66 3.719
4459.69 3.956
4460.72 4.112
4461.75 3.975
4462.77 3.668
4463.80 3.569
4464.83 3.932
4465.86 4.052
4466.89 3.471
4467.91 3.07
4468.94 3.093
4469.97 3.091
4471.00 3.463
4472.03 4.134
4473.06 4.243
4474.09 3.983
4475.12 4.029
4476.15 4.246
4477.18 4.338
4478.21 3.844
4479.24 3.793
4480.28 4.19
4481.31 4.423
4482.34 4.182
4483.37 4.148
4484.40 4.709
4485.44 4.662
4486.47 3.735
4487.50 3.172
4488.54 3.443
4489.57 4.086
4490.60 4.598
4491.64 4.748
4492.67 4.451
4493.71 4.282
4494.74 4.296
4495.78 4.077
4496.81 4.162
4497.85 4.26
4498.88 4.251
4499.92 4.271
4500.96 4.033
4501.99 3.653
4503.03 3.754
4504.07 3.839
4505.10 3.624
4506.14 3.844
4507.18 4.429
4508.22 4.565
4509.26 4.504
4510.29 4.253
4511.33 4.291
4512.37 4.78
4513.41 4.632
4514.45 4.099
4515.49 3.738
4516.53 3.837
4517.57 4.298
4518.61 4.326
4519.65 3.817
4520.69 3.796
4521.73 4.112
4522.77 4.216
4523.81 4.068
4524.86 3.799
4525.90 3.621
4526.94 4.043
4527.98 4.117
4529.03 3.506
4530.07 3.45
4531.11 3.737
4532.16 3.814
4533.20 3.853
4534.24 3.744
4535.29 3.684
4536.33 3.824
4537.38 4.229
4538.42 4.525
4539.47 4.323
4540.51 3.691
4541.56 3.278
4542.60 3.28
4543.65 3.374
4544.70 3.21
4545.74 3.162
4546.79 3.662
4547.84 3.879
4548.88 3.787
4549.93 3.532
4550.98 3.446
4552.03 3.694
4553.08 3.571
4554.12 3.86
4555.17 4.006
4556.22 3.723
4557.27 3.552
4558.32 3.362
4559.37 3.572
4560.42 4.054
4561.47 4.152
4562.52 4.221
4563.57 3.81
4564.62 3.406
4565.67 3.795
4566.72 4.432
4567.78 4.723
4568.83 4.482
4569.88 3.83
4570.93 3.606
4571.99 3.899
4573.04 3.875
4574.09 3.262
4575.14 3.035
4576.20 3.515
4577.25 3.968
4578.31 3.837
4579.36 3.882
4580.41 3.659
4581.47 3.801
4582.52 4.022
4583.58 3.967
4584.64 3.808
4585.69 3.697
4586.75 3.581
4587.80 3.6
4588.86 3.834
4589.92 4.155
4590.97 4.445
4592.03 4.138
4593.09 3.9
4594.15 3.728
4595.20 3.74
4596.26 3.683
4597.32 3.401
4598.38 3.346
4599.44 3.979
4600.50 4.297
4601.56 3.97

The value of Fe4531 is 3.6 Angstrom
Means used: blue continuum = 4.3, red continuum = 3.88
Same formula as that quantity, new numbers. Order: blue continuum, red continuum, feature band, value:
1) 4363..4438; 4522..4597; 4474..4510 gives -3.7 Angstrom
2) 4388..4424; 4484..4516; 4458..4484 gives 0.8 Angstrom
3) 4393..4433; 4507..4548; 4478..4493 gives -1.4 Angstrom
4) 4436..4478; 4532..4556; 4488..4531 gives -3.8 Angstrom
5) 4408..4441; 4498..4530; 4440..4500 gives -3.1 Angstrom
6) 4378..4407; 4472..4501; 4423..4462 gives 1.2 Angstrom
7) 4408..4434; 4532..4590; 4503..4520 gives -2.3 Angstrom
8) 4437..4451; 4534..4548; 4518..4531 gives -0.6 Angstrom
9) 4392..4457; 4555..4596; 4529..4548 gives 0.5 Angstrom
